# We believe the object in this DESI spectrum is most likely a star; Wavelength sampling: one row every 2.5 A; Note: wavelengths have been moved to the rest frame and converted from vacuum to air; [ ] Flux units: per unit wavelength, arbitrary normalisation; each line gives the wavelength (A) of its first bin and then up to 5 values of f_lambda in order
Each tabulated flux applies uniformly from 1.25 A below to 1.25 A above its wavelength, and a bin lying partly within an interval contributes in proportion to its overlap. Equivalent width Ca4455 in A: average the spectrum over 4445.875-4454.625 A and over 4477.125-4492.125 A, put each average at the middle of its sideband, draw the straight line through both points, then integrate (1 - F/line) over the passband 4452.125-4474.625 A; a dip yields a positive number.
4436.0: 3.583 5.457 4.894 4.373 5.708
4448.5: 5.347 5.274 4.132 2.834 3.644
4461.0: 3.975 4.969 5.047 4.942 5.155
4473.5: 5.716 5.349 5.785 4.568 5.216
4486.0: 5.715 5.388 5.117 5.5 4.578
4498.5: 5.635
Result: 2.9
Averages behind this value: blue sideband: 5.05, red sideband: 5.3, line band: 4.49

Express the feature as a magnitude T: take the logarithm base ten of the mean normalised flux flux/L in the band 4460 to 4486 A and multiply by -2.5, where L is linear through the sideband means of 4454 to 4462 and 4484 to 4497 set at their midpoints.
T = -0.18 mag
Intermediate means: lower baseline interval 3.53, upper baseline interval 5.27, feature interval 5.11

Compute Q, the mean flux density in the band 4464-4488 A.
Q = 5.27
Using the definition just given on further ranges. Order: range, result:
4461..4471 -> 4.88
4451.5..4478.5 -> 4.65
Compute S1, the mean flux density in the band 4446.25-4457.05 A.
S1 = 4.55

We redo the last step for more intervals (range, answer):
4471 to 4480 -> 5.52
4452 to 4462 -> 3.68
